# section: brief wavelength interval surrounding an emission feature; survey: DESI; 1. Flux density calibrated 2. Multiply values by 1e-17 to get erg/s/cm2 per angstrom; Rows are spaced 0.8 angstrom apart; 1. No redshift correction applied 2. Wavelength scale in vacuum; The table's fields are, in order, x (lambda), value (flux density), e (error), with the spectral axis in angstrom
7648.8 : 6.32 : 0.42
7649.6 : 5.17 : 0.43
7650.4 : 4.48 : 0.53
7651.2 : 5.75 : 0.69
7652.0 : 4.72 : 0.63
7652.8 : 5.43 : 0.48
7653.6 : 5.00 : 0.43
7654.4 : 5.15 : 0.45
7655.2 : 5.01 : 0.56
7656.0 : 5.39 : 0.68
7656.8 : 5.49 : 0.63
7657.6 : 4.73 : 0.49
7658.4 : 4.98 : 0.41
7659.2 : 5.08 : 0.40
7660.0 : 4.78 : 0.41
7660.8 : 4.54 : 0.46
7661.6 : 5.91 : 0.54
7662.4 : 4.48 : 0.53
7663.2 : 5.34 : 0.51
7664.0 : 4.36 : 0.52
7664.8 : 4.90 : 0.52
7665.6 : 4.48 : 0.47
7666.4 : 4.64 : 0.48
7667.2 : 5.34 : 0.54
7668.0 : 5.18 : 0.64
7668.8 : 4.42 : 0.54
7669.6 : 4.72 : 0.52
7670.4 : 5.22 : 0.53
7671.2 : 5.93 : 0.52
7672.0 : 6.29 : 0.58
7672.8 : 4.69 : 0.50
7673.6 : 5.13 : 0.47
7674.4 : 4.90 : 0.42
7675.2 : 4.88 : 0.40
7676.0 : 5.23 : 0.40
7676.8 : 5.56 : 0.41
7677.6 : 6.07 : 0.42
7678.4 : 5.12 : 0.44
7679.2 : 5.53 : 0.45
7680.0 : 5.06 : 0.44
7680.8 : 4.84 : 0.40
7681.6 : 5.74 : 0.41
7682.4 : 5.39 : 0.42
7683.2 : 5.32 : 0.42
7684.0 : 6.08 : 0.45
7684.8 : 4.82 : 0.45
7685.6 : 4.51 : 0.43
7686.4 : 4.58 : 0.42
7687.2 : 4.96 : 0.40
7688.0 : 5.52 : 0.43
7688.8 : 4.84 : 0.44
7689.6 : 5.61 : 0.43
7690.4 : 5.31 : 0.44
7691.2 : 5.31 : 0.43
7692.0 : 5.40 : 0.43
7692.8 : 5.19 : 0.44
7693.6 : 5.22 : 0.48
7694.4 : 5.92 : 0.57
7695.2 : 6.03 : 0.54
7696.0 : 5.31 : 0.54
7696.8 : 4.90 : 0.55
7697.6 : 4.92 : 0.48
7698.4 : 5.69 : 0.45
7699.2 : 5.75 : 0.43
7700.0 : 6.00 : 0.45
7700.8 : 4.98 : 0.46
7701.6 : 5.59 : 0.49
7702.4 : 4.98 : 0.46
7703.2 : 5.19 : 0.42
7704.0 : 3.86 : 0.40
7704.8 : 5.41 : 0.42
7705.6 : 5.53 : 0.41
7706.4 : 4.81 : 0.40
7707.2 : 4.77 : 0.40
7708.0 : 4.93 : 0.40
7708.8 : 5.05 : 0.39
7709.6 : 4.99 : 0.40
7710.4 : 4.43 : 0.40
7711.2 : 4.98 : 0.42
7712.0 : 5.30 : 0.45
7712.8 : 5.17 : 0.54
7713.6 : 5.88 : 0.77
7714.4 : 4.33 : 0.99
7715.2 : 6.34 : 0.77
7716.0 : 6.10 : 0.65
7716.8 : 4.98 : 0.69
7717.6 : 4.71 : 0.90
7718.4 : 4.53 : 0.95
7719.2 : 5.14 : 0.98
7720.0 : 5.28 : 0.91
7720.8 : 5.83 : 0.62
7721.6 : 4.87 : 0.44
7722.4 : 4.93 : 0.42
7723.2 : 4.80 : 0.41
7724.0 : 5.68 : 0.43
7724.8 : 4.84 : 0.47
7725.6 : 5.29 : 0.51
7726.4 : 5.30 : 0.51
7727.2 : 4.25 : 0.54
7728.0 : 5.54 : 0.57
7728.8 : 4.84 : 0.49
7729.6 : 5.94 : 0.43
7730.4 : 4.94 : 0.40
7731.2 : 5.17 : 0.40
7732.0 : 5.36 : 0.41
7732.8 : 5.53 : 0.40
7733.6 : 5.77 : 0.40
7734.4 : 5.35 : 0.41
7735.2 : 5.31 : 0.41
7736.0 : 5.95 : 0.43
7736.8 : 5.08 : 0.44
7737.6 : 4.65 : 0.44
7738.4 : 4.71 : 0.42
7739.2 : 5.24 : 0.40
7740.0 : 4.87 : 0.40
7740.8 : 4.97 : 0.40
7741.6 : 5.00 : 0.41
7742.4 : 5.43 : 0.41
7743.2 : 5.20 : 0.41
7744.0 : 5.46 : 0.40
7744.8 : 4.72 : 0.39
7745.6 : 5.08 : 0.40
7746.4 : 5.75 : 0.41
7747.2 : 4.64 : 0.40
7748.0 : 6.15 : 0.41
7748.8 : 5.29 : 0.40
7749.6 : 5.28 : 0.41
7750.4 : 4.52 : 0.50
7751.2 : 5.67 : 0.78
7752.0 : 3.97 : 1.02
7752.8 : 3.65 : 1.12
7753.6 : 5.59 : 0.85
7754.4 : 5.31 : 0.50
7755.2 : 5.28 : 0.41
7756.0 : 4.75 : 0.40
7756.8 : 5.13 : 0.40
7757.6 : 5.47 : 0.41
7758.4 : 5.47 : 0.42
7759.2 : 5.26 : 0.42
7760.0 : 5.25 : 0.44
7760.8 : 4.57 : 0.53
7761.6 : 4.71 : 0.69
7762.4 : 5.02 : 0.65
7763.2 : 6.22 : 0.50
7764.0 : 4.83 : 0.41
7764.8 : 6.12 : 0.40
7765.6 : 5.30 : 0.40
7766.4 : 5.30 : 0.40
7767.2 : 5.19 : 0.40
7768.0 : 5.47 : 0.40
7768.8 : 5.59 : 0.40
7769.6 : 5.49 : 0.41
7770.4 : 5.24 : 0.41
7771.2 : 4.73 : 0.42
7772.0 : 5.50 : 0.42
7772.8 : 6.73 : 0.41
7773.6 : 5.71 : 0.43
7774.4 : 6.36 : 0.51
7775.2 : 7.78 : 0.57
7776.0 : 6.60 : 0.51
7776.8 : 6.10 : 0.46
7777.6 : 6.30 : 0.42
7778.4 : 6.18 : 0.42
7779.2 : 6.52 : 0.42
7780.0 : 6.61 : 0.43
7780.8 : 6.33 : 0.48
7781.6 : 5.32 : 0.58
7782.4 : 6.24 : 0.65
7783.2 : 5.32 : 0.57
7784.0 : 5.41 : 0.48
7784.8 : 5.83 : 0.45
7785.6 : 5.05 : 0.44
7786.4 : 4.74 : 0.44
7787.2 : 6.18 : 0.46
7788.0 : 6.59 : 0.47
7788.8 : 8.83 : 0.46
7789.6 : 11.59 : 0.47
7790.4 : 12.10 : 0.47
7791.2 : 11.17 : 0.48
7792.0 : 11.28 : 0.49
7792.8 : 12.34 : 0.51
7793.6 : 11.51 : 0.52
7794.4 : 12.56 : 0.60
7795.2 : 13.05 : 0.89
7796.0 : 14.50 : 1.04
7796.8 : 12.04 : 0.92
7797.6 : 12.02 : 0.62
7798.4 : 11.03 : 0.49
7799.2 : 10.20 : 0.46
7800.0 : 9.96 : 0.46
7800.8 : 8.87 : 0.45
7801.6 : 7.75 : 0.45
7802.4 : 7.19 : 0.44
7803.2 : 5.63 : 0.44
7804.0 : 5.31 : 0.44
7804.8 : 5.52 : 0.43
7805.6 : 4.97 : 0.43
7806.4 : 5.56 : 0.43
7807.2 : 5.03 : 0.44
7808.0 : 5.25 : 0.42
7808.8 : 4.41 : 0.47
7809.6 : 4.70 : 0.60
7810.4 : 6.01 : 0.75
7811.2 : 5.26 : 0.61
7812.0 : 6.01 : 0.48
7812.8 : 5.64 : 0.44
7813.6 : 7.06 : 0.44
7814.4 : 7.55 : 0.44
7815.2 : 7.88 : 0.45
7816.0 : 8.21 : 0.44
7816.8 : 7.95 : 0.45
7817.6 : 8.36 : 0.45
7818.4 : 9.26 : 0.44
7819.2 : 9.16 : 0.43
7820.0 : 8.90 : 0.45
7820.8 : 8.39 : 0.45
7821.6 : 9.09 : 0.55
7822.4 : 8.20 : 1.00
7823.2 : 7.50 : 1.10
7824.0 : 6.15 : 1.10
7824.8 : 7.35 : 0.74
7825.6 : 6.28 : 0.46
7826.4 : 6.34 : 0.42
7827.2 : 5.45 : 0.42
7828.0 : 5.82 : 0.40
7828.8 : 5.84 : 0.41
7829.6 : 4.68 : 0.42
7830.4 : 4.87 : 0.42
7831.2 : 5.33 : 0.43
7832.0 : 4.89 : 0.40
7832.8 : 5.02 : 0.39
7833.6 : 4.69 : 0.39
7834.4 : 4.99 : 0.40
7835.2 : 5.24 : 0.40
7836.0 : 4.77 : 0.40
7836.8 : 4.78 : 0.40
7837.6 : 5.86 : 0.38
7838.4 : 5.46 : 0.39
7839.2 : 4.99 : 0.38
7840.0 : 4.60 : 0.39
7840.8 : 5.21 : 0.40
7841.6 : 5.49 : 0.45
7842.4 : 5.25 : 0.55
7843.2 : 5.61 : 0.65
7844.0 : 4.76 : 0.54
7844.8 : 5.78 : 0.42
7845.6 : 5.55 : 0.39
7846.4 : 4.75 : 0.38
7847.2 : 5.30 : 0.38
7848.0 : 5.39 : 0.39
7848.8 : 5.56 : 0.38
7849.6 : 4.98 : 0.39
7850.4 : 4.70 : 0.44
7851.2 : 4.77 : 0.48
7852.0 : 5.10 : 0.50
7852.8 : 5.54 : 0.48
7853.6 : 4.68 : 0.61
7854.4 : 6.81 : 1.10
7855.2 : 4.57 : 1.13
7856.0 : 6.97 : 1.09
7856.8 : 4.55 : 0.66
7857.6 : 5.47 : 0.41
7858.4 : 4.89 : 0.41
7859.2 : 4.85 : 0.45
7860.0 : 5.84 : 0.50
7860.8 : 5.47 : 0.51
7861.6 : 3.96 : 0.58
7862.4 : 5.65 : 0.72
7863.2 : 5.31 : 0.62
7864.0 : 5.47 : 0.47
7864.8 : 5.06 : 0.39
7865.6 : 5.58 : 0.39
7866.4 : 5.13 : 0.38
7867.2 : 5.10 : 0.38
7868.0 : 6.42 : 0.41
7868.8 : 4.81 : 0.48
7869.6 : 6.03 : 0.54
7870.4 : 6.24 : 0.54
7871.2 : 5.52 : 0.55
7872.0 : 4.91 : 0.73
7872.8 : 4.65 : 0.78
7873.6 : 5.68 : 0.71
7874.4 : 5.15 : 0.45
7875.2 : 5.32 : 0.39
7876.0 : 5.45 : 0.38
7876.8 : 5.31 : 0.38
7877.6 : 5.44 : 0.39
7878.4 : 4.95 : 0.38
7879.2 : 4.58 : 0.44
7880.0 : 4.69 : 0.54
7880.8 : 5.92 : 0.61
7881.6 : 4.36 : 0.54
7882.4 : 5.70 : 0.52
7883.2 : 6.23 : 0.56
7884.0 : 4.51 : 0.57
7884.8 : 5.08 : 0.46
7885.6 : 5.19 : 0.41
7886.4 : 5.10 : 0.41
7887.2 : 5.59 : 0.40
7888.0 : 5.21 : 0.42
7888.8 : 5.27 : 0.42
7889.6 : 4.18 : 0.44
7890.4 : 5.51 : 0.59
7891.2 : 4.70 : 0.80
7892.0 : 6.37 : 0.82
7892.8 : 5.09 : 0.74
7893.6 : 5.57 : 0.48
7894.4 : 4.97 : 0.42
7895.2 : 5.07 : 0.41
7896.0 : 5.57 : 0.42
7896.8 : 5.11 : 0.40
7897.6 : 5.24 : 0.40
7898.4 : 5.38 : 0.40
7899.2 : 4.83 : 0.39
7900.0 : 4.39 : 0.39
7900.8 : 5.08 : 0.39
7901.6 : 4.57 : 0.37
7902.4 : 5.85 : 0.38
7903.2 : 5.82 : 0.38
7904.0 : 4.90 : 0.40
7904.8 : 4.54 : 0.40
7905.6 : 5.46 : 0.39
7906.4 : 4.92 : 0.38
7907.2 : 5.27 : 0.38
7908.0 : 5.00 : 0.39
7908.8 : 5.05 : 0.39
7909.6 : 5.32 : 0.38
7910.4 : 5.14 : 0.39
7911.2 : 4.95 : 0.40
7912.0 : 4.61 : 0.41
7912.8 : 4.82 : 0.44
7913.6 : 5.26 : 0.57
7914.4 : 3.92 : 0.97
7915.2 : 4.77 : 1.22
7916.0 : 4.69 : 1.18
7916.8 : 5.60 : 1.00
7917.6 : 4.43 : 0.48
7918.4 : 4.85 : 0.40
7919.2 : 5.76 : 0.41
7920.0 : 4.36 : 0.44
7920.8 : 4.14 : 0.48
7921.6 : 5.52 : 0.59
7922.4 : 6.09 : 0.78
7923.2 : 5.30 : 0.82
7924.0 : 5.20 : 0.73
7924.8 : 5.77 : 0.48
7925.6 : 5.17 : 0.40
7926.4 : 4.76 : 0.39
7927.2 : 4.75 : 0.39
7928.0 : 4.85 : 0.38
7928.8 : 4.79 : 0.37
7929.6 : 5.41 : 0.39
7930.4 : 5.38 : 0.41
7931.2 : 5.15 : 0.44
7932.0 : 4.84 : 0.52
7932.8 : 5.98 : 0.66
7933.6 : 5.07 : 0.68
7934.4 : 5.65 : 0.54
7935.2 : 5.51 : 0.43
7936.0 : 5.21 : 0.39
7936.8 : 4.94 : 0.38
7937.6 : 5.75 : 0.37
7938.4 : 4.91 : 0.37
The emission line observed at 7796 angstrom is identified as H-alpha 6563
